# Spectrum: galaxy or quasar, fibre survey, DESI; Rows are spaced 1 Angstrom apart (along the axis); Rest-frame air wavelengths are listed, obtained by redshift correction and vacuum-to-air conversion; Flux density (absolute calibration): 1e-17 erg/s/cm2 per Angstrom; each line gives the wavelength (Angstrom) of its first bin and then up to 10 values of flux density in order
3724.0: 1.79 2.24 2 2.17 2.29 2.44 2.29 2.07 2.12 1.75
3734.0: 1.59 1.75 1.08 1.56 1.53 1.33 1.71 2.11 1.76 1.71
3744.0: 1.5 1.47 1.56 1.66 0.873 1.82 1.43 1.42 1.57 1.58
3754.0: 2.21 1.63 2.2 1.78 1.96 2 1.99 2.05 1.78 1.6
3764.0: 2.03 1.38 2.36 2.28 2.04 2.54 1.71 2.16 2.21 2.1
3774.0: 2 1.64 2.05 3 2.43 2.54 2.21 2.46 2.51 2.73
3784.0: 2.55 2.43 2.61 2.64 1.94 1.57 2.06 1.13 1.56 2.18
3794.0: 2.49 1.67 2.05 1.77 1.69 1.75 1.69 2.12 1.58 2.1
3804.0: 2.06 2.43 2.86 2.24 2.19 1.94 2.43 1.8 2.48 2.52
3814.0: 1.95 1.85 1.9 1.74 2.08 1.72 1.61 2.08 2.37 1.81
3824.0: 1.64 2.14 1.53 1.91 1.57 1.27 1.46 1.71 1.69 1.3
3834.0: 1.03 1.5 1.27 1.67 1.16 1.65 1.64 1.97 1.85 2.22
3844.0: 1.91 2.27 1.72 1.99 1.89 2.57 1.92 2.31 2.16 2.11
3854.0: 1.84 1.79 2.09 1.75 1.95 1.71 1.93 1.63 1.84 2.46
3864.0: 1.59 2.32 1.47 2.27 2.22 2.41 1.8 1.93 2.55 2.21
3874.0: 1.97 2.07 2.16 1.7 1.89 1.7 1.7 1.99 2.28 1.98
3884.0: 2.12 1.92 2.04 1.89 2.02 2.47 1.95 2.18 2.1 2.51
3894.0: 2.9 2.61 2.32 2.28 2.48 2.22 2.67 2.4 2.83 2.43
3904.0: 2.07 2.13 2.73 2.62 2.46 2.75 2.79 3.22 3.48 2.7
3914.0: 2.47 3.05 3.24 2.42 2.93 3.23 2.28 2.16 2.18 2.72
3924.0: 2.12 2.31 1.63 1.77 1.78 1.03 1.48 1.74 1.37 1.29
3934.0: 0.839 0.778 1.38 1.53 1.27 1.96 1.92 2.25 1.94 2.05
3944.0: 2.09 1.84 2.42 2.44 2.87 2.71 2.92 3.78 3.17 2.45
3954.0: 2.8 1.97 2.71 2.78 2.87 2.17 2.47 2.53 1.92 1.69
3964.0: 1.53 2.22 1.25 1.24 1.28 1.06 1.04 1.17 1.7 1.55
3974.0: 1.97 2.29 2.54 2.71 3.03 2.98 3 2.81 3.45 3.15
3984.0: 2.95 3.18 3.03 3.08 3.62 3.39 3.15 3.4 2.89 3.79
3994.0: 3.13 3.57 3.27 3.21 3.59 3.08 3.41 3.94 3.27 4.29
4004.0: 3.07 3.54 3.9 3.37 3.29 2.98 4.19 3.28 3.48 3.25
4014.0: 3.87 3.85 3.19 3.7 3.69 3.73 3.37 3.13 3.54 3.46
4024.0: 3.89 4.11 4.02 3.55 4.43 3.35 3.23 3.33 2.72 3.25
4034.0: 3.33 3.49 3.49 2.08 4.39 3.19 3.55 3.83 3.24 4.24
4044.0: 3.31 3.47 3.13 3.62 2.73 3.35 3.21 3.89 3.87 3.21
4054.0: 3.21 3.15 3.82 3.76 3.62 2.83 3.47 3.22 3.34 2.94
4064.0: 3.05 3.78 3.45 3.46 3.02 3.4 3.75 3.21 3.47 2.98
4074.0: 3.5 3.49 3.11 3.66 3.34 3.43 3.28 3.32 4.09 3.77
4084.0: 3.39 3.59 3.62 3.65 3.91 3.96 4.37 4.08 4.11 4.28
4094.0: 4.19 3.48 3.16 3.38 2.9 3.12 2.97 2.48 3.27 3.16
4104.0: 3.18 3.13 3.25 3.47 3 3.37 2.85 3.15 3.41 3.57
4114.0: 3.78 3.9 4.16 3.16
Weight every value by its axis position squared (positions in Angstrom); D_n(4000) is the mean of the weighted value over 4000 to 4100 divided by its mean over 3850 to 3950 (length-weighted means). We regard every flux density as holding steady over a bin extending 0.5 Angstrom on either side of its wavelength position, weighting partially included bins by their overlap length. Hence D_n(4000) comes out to 1.76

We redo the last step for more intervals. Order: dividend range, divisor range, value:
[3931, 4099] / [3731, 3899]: 1.74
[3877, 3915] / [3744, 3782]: 1.30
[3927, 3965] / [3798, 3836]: 1.18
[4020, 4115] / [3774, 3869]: 1.98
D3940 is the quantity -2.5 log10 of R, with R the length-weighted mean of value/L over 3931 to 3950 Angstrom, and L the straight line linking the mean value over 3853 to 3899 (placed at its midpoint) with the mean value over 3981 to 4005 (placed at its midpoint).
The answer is 0.44 mag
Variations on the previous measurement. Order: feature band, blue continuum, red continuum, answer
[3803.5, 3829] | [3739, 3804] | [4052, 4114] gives 0.07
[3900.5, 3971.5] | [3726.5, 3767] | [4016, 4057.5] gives 0.30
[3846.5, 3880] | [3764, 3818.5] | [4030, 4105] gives 0.22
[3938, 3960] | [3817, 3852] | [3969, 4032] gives 0.13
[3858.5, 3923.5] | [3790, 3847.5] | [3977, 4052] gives 0.06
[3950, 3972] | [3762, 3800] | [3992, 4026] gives 0.46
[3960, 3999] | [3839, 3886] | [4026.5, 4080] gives 0.12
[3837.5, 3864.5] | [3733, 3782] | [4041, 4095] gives 0.22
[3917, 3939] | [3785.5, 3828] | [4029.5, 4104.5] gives 0.41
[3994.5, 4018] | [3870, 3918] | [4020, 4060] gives -0.10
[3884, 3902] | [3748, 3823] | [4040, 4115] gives 0.11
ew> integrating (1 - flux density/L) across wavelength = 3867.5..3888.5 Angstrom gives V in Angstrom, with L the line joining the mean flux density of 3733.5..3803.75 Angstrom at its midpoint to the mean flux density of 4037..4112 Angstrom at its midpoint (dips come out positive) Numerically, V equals 3.7 Angstrom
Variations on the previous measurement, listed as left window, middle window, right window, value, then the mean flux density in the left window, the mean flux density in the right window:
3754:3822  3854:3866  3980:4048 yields 2.9 Angstrom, 2.08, 3.44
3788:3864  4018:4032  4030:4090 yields -1.7 Angstrom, 1.88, 3.43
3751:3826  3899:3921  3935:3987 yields -4.8 Angstrom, 2.05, 2.27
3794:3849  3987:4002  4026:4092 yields -1.7 Angstrom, 1.87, 3.47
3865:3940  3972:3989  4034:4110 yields -0.4 Angstrom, 2.17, 3.43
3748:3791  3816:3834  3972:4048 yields 4.7 Angstrom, 2.05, 3.33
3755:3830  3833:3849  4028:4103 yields 3.9 Angstrom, 2.04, 3.44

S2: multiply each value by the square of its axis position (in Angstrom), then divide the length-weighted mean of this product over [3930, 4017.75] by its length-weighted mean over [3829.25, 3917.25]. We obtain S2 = 1.3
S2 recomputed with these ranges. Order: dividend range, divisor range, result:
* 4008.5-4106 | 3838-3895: 1.89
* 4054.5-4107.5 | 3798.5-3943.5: 1.88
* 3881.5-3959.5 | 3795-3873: 1.25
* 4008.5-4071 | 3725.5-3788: 2.03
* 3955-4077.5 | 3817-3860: 1.91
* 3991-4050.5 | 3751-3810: 1.90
